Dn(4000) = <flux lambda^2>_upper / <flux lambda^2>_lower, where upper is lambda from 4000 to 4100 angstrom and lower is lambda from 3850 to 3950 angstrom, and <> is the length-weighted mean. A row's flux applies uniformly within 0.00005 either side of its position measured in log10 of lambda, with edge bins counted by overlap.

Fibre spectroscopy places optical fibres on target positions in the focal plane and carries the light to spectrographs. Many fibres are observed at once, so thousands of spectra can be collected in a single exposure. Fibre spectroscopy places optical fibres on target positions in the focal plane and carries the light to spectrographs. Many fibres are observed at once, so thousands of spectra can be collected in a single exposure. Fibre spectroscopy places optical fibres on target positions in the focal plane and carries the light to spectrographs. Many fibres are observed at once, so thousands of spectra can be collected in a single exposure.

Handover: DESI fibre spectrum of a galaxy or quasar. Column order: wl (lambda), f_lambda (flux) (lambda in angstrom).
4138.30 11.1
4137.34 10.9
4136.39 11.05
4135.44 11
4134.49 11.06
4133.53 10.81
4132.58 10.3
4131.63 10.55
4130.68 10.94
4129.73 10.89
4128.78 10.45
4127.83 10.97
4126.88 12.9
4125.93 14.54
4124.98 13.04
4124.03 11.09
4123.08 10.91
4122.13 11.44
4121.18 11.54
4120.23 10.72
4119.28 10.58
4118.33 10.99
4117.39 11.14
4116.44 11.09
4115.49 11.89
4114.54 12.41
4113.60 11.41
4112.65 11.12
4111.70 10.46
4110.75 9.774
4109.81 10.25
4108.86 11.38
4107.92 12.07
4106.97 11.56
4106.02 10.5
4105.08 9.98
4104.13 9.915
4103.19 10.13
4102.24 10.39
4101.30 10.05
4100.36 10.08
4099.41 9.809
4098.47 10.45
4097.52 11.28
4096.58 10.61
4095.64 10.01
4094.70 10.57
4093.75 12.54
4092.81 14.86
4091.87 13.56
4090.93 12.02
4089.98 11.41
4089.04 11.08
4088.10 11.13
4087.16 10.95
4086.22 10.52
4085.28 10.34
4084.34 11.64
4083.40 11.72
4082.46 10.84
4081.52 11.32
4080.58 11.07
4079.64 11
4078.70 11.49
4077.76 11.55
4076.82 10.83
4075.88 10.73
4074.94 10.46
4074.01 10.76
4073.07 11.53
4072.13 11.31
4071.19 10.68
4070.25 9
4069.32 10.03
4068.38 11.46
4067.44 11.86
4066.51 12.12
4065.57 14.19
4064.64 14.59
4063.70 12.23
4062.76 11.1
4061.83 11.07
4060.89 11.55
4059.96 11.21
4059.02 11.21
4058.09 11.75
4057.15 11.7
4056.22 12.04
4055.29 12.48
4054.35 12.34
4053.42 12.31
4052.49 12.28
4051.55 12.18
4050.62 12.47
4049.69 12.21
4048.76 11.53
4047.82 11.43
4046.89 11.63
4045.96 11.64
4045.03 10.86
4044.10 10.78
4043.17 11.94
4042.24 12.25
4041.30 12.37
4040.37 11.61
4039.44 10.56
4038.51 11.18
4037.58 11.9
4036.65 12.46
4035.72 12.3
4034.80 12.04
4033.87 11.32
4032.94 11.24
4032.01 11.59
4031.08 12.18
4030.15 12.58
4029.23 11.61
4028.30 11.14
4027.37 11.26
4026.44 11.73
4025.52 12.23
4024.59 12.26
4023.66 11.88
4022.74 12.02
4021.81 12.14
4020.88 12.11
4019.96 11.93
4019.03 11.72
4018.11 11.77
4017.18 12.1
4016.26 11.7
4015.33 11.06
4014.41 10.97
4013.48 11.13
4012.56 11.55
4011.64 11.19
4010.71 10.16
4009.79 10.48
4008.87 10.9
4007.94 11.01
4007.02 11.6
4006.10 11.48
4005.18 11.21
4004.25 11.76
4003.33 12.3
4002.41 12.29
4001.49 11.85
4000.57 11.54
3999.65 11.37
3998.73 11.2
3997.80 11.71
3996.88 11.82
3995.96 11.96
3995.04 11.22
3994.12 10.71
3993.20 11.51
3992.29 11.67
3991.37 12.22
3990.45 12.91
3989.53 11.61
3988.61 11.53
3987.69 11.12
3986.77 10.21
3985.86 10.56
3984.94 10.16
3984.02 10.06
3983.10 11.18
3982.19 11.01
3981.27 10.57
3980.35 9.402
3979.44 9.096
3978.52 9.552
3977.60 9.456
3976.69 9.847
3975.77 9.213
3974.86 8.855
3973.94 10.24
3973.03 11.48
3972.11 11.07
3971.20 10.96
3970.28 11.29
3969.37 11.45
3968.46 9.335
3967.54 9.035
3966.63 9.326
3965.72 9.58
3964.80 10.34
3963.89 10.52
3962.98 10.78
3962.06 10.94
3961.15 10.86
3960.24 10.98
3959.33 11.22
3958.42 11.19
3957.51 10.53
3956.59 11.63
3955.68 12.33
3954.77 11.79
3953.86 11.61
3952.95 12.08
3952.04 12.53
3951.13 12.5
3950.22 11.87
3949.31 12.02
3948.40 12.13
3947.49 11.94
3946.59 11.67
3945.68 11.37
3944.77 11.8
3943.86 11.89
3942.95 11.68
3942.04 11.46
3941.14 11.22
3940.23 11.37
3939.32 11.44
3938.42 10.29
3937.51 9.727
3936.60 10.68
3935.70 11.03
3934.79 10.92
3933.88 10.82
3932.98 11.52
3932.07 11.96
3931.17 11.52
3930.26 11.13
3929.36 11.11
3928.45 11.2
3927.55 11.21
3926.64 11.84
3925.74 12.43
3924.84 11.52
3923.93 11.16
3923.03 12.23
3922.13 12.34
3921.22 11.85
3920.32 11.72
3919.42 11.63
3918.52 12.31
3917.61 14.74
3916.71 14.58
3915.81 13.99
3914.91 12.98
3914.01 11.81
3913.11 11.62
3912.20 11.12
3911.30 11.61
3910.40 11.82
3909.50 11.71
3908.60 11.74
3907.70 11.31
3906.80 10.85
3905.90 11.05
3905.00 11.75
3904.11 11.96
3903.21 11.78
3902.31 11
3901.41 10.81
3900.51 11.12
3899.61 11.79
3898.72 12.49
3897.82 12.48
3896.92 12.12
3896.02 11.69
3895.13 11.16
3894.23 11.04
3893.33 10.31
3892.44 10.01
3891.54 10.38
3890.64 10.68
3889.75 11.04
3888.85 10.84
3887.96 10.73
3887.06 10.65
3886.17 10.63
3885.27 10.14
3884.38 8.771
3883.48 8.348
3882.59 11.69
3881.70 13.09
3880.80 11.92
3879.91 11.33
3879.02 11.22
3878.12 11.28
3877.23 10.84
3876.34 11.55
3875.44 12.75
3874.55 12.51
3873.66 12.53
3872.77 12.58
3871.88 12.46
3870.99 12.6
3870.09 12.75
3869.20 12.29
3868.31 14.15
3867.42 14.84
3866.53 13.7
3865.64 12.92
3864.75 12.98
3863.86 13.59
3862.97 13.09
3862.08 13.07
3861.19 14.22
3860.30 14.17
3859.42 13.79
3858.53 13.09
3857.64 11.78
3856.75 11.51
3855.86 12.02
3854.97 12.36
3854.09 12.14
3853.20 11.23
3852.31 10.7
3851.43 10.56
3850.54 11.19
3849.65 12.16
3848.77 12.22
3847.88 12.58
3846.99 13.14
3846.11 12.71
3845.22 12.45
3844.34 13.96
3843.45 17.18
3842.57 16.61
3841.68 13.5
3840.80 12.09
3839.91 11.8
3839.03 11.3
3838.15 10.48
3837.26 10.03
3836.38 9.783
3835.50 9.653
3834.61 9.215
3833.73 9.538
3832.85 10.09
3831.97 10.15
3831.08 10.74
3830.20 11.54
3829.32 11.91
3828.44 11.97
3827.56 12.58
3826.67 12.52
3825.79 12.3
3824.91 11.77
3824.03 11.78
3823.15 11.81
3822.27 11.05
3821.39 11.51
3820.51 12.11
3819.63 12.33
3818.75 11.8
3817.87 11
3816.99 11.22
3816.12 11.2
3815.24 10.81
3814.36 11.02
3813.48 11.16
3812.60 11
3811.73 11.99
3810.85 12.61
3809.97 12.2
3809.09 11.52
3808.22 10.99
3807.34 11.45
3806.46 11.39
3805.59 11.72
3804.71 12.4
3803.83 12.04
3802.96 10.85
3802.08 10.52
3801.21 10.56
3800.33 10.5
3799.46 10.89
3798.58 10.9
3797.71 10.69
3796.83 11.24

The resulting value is 1.1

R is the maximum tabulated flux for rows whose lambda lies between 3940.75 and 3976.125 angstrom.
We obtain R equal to 12.53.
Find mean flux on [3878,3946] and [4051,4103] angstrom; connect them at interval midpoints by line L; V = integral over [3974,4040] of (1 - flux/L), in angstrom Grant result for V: 0.8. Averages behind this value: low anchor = 11.4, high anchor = 11.4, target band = 11.3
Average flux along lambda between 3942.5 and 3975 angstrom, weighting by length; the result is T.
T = 11.2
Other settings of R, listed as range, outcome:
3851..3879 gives 14.84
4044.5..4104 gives 14.86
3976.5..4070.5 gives 14.59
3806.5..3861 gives 17.18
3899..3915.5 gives 12.98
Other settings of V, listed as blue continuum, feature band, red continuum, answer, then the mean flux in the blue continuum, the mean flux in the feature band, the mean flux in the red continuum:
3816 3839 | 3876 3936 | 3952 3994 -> -3.0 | 11.2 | 11.5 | 10.7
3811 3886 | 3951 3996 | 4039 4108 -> 3.3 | 12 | 10.8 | 11.4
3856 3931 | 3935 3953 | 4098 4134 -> 0.3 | 11.9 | 11.5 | 11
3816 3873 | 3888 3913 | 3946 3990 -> 0.5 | 12.2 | 11.3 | 10.8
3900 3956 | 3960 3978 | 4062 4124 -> 2.0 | 11.7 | 10.3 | 11.2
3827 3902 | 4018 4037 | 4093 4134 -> -0.9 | 11.9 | 11.9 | 11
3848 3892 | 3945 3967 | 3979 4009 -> 0.3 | 12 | 11.3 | 11.2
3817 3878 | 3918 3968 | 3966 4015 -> -0.1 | 12.2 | 11.3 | 10.9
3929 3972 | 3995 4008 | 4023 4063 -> -0.2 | 11.2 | 11.7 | 11.8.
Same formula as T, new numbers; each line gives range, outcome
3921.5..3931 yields 11.6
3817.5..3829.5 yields 11.9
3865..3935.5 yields 11.7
